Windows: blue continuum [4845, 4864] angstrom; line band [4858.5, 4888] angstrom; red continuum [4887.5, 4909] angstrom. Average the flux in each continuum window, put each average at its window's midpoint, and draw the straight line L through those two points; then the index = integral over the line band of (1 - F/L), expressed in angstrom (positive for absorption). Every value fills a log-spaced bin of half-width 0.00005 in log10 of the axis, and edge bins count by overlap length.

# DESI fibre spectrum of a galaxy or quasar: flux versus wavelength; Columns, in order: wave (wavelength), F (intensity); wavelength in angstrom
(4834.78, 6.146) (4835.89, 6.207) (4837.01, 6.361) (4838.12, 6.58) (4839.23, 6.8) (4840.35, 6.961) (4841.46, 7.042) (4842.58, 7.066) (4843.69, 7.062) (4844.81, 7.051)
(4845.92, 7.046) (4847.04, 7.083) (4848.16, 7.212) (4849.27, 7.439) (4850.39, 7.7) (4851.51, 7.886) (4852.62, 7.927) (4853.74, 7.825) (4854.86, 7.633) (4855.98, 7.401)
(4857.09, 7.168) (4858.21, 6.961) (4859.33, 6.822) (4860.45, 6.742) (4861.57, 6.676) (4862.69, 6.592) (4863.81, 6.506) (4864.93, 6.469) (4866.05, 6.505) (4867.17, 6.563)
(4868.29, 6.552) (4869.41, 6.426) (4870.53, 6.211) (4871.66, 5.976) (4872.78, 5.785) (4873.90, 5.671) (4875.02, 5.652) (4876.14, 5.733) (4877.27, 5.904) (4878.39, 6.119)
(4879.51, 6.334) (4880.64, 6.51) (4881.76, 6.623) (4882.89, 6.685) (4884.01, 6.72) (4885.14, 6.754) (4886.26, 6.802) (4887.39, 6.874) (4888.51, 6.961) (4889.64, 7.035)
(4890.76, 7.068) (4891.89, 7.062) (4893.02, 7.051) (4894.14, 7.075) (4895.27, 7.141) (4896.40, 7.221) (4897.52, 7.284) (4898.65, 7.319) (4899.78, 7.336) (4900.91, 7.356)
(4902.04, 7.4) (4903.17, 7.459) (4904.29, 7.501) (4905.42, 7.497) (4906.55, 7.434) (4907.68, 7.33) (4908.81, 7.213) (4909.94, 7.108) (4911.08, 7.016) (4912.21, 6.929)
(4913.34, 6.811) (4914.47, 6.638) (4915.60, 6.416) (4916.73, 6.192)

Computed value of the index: 3.4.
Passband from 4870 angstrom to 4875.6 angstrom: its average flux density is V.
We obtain 5.86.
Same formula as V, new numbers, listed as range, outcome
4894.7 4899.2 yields 7.24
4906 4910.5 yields 7.27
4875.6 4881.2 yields 6.12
